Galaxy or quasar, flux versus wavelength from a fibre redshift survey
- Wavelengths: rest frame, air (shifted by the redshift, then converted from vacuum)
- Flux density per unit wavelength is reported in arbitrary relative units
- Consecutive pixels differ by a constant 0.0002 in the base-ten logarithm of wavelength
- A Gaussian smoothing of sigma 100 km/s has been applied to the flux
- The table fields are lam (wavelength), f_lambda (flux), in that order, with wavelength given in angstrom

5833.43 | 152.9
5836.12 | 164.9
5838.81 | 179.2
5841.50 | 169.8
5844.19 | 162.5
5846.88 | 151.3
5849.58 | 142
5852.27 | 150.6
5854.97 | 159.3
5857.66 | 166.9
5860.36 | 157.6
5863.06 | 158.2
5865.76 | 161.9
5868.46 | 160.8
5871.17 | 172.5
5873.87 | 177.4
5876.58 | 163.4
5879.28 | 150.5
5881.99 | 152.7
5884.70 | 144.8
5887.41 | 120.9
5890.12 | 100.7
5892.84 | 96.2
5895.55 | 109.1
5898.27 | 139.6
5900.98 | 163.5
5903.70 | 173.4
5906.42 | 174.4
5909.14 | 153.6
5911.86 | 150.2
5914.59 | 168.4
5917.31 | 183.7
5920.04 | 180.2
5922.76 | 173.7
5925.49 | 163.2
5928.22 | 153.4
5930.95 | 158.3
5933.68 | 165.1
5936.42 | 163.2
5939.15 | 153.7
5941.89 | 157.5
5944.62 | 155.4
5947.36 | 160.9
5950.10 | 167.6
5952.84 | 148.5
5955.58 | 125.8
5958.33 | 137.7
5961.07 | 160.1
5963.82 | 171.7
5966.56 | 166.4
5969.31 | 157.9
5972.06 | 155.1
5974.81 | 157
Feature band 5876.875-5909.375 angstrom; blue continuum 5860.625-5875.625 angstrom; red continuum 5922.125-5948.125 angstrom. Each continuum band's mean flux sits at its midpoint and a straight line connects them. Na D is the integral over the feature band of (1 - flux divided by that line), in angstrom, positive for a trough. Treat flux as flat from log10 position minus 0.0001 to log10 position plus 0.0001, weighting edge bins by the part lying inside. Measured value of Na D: 4.6 angstrom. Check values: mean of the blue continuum 165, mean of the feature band 140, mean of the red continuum 160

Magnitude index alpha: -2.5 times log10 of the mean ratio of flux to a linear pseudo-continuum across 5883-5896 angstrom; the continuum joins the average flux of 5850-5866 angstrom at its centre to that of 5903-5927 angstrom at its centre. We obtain 0.38 mag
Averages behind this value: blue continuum 158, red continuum 169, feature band 116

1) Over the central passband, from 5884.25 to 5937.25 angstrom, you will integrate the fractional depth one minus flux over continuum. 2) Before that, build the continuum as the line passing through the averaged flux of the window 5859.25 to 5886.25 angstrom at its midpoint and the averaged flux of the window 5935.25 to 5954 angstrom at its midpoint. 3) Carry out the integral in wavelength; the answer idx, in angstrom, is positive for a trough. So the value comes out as 2.4 angstrom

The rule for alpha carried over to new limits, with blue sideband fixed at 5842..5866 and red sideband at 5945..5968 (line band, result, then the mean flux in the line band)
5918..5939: -0.07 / 165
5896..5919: -0.04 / 161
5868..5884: -0.04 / 162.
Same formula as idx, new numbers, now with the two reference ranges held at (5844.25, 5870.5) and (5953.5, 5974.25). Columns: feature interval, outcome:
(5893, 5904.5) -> 1.2 angstrom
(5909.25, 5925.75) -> -1.5 angstrom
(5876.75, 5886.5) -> 0.4 angstrom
